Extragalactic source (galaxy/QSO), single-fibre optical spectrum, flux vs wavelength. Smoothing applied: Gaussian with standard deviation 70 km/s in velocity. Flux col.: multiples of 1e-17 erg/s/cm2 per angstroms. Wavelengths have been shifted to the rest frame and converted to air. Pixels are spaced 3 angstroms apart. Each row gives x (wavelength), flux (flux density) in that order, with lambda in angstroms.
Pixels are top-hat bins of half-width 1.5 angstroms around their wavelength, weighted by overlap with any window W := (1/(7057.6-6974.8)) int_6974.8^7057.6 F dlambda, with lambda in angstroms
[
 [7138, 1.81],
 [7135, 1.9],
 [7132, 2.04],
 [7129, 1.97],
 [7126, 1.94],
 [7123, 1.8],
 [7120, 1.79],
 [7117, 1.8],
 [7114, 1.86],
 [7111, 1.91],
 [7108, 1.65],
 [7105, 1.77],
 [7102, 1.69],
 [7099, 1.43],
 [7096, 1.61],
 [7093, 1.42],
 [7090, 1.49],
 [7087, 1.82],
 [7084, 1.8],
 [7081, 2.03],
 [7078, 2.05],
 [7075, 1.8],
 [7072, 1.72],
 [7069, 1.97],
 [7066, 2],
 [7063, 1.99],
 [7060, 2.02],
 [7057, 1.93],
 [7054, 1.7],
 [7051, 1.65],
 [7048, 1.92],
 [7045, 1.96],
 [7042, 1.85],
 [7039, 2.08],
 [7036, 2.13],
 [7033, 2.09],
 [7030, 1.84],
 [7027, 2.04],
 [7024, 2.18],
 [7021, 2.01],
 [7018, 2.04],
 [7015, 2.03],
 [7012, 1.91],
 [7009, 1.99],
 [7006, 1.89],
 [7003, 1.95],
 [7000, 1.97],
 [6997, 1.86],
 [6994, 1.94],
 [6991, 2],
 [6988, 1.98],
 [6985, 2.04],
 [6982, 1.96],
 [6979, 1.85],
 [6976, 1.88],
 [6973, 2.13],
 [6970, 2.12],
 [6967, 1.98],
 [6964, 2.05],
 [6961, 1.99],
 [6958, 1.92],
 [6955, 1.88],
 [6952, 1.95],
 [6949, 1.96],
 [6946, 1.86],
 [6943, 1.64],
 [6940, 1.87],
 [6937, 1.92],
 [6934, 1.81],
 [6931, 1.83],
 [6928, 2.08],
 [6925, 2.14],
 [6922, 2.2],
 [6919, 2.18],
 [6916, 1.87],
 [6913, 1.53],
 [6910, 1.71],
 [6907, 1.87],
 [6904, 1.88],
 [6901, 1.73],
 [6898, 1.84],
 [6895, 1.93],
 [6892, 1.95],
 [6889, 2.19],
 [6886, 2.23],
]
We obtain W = 1.95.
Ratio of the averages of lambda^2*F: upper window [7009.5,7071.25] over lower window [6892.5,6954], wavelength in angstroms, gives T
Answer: 1.1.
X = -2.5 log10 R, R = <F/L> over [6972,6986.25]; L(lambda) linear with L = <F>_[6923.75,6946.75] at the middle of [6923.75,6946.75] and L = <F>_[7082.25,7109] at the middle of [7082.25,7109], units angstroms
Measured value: -0.082 mag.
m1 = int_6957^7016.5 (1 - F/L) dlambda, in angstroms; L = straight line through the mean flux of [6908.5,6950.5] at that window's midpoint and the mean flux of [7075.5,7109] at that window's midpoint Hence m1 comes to -4.5 angstroms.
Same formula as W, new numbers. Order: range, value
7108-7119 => 1.83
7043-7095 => 1.84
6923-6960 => 1.91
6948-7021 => 1.97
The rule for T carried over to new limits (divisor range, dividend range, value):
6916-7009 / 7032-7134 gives 0.97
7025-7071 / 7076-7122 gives 0.91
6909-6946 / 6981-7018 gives 1.06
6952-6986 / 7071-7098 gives 0.91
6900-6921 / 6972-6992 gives 1.10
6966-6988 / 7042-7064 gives 0.96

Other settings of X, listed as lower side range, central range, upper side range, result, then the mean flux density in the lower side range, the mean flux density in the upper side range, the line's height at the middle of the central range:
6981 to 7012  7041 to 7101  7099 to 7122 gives 0.01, 1.96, 1.76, 1.83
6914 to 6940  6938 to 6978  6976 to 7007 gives 0.01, 1.99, 1.94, 1.97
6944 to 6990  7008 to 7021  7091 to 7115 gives -0.08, 1.97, 1.66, 1.86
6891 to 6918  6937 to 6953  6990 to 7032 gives 0.01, 1.82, 1.98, 1.88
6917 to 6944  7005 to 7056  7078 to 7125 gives -0.07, 1.97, 1.74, 1.83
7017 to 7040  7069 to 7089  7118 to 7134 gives 0.06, 2.05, 1.9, 1.97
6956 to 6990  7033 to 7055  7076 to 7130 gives -0.03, 1.99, 1.77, 1.87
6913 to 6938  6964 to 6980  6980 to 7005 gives -0.02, 1.98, 1.96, 1.96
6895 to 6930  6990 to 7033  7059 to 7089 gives -0.04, 1.91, 1.91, 1.91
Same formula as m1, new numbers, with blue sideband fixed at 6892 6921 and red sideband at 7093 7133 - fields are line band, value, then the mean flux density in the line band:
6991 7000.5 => -0.6 angstroms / 1.93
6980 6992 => -1.1 angstroms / 1.99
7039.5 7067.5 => -1.6 angstroms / 1.9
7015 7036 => -2.7 angstroms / 2.04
